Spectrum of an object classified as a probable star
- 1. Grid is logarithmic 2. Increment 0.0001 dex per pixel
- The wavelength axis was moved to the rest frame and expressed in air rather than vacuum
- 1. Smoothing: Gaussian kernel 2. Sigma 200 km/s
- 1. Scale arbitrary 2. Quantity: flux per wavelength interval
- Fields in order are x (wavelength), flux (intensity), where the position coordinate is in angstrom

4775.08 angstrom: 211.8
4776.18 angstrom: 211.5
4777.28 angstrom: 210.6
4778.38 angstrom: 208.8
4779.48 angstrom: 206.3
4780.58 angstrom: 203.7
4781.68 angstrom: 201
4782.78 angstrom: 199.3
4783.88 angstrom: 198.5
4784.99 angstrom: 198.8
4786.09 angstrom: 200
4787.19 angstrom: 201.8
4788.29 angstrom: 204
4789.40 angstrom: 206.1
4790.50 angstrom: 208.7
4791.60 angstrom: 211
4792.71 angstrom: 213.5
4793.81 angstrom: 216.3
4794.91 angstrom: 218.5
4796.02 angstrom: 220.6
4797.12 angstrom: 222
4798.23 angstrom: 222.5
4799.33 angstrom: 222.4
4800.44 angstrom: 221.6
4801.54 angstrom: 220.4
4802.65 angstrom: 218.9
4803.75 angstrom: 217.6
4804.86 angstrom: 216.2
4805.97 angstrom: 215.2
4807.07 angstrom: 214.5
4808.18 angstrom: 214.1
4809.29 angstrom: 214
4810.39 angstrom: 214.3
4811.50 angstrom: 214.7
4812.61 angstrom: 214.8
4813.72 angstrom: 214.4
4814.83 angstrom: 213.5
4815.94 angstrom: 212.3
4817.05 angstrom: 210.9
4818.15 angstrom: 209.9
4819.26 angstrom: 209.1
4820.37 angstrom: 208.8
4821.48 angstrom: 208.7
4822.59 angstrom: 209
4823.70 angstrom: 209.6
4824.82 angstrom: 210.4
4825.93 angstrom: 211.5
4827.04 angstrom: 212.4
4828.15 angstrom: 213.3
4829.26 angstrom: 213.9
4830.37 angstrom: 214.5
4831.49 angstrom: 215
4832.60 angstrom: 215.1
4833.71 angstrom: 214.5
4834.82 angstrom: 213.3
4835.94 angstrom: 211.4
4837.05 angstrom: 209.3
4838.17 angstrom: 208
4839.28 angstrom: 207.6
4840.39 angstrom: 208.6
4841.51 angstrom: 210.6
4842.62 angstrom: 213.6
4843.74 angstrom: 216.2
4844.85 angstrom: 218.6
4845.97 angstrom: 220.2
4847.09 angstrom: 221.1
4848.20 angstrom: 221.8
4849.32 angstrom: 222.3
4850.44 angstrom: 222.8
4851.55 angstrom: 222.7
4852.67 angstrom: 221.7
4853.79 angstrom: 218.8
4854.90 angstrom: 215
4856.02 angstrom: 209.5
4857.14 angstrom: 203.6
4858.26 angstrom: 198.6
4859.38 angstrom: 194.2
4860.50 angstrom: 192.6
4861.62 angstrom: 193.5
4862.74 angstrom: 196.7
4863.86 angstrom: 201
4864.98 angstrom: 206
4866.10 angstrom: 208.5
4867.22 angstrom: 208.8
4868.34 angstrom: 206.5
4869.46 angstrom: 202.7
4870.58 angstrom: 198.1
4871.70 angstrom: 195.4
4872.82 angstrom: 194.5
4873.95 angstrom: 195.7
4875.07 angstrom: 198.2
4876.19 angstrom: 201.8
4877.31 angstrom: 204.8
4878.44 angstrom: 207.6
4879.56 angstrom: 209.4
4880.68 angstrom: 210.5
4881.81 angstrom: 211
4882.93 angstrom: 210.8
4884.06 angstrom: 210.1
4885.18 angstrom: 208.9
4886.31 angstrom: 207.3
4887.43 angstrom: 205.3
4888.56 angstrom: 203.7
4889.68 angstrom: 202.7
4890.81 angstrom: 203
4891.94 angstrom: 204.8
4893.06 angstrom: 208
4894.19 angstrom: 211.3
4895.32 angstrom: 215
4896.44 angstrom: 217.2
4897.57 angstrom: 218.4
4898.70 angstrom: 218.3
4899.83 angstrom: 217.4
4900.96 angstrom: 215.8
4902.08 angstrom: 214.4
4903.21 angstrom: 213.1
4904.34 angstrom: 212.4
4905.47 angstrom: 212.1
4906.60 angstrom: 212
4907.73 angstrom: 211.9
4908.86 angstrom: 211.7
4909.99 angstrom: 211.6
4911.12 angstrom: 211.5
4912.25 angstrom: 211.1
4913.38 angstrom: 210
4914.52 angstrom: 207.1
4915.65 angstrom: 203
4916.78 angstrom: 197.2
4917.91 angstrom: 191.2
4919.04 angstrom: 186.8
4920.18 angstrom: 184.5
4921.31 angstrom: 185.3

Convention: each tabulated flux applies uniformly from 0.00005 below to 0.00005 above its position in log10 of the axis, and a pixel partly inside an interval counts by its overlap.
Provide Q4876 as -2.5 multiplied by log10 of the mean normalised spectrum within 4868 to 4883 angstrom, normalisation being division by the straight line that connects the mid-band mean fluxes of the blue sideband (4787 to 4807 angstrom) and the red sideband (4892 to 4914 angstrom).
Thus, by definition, 0.06 mag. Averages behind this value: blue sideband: 216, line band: 203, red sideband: 213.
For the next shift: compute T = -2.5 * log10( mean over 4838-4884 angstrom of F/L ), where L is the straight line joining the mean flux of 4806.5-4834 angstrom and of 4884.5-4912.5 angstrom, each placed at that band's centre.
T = 0.02 mag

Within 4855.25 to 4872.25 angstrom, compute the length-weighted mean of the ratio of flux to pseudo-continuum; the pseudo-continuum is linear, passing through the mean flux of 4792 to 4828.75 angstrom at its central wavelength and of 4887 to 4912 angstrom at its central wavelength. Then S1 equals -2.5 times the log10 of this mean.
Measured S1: 0.061 mag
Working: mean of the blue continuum 215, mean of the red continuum 211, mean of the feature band 201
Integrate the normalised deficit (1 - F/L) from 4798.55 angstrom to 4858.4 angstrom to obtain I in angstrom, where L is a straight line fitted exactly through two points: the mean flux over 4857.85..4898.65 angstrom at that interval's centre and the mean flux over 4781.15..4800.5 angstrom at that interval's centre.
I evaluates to -1.9 angstrom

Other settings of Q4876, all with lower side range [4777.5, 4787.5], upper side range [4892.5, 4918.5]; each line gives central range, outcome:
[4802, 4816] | -0.06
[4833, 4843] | -0.02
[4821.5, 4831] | -0.03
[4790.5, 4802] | -0.08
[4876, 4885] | 0.00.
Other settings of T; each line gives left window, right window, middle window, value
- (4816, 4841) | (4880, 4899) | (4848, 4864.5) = 0.01 mag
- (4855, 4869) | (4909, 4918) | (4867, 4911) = -0.02 mag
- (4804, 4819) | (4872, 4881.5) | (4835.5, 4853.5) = -0.04 mag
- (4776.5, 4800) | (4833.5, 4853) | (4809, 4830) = 0.01 mag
